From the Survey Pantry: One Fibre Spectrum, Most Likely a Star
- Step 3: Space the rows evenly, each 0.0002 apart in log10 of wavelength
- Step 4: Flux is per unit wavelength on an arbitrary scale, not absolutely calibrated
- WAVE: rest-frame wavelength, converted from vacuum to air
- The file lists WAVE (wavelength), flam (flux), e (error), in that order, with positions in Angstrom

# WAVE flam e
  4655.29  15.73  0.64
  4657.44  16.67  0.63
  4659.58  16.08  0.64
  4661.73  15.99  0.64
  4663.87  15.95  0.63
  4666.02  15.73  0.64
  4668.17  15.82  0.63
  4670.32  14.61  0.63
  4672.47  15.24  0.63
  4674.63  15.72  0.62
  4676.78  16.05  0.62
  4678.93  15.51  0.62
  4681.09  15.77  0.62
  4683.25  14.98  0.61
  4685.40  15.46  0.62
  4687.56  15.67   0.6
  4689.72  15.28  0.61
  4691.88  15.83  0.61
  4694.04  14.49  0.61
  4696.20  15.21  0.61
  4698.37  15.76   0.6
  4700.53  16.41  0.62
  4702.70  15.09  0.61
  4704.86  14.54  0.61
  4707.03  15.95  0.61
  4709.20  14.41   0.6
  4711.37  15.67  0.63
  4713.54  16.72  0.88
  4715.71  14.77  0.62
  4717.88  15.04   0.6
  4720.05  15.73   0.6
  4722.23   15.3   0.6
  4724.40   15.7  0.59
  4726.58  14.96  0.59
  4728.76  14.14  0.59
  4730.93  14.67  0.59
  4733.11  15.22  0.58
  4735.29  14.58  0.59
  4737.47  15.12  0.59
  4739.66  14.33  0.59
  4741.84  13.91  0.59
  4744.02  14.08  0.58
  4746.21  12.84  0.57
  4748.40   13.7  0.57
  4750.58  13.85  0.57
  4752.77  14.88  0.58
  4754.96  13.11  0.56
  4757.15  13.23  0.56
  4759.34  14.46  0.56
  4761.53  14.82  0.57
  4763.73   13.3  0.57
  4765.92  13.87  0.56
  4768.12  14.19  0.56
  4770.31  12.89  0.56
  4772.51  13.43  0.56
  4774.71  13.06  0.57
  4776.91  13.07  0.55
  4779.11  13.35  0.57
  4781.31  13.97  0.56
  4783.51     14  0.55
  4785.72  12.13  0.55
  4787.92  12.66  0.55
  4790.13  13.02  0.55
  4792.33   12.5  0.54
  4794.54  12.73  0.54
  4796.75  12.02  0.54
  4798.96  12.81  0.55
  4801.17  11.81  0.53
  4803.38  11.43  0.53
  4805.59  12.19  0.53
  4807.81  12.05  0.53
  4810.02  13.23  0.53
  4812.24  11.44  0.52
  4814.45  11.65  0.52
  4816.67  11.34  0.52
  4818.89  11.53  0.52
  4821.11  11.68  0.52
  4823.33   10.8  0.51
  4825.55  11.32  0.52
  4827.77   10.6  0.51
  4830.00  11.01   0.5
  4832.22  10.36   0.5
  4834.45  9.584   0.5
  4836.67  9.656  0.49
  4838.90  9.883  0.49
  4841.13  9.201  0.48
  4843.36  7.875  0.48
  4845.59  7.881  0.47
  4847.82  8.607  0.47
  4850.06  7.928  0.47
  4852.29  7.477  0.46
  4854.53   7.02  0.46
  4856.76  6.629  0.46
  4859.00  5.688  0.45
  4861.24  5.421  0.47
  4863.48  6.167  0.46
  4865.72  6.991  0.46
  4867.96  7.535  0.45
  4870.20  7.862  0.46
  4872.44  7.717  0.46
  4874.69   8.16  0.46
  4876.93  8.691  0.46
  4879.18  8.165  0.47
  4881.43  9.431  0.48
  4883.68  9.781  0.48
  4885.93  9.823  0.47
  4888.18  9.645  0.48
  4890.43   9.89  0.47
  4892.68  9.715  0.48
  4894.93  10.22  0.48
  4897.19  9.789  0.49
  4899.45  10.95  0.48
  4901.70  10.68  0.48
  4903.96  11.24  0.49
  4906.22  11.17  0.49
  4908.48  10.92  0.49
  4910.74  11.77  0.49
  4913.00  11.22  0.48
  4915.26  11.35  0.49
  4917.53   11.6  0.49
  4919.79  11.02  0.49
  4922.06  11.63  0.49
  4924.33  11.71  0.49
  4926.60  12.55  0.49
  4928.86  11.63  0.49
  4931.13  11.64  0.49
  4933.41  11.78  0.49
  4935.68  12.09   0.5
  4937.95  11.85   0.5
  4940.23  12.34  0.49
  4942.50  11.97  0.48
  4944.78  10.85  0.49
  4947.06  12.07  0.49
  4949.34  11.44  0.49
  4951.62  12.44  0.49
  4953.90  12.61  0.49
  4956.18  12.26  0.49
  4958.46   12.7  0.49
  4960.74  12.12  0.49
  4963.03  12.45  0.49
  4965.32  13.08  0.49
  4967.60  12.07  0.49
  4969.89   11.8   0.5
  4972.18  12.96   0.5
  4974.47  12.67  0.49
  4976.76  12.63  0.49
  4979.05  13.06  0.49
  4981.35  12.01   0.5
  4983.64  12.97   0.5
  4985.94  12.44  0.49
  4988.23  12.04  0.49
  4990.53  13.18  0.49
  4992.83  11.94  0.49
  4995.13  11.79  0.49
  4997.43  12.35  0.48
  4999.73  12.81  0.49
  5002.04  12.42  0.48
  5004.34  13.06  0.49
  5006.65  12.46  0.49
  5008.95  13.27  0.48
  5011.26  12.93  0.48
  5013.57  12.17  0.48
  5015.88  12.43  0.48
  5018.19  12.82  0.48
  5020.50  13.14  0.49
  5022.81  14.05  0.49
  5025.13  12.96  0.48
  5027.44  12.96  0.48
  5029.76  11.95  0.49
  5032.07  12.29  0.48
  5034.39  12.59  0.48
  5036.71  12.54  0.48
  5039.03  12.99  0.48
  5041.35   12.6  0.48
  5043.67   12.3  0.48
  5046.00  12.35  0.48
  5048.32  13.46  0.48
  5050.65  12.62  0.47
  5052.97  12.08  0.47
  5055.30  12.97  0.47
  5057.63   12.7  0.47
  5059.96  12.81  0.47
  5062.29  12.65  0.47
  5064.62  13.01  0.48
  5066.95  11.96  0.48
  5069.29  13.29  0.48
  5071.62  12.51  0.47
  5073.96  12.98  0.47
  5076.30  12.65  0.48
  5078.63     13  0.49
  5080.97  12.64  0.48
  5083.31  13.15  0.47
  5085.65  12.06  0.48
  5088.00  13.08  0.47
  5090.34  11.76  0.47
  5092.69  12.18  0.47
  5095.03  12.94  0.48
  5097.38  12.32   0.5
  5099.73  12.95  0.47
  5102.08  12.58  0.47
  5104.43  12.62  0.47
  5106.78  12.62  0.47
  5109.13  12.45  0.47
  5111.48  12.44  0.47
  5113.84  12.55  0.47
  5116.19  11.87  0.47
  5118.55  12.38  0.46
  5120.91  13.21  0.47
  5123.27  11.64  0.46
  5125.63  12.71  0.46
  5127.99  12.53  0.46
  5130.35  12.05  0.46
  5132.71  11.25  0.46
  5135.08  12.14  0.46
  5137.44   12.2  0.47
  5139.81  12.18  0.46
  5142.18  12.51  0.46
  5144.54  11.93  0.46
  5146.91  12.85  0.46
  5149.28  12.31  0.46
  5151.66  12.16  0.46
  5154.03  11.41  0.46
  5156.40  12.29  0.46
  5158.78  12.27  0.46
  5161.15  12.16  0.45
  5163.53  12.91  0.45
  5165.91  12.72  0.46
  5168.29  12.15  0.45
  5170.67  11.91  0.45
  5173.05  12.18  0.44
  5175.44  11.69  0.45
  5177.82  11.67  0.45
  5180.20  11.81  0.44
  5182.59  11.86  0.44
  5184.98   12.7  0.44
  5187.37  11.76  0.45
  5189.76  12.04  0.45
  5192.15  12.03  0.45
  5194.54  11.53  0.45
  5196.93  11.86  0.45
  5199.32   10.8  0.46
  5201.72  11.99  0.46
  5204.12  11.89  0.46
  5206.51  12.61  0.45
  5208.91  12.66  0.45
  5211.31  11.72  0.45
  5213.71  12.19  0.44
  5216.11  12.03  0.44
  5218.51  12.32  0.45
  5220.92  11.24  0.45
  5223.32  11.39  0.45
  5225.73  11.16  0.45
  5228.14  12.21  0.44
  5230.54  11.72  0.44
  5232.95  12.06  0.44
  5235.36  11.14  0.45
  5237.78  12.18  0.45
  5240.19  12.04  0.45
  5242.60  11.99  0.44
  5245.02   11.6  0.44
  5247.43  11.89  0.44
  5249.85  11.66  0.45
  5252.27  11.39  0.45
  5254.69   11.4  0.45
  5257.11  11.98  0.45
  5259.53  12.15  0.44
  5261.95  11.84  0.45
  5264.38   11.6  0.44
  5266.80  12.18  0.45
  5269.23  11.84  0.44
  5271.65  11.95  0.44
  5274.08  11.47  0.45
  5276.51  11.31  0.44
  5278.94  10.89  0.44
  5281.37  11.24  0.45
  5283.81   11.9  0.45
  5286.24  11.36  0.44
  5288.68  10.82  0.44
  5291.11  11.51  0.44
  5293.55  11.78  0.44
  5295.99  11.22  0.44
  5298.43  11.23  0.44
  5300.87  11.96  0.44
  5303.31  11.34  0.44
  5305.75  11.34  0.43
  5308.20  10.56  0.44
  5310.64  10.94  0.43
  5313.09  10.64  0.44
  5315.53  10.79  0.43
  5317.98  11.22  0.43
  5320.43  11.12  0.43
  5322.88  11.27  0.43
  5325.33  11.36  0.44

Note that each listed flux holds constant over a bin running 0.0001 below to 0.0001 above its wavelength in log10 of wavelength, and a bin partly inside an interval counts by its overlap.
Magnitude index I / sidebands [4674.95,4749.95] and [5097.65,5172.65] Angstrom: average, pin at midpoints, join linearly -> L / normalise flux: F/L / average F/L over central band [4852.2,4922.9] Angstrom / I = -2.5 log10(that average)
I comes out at 0.44 mag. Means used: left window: 15.1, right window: 12.3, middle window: 9.25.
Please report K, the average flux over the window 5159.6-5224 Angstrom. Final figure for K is 12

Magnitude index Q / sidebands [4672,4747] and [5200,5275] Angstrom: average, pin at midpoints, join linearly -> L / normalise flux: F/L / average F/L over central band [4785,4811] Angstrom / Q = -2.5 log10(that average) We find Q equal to 0.18 mag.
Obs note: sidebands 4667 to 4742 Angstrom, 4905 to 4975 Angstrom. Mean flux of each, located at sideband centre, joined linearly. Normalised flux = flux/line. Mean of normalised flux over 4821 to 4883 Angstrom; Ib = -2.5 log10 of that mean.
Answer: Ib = 0.48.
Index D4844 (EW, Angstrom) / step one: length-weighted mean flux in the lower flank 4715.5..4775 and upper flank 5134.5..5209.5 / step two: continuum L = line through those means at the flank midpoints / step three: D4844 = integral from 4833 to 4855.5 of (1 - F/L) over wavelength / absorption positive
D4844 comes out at 8.5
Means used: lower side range 14.3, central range 8.55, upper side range 12.1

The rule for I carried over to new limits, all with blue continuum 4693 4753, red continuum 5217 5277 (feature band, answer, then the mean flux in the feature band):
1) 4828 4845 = 0.42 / 9.65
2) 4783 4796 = 0.14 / 12.8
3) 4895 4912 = 0.26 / 10.9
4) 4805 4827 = 0.22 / 11.7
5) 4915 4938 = 0.17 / 11.7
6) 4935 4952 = 0.15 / 11.8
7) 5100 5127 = 0.01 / 12.5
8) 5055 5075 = 0.01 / 12.8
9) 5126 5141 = 0.03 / 12.1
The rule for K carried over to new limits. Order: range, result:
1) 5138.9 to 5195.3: 12.1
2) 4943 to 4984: 12.3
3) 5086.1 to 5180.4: 12.3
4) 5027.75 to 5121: 12.6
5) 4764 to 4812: 12.9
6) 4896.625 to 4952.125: 11.5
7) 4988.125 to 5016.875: 12.5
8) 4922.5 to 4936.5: 11.9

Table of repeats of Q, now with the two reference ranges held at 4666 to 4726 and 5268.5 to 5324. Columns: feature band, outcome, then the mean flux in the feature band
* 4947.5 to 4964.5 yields 0.11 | 12.3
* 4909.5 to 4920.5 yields 0.22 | 11.4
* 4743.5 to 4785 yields 0.10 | 13.7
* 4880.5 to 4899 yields 0.39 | 9.83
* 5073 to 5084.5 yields -0.01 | 12.9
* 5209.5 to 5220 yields -0.02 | 12.1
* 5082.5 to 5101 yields 0.01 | 12.5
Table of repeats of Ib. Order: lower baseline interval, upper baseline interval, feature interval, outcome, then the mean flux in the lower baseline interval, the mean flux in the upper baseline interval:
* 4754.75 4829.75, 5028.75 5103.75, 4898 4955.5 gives 0.09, 12.6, 12.6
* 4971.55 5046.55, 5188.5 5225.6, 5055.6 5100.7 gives -0.03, 12.6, 11.9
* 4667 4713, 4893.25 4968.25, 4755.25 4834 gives 0.11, 15.4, 11.7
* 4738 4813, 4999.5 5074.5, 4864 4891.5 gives 0.45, 13.2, 12.7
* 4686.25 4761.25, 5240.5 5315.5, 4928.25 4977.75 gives 0.11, 14.8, 11.5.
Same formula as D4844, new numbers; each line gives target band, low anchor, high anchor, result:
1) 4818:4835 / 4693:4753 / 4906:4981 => 3.3 Angstrom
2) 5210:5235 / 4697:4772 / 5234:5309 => 0.1 Angstrom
